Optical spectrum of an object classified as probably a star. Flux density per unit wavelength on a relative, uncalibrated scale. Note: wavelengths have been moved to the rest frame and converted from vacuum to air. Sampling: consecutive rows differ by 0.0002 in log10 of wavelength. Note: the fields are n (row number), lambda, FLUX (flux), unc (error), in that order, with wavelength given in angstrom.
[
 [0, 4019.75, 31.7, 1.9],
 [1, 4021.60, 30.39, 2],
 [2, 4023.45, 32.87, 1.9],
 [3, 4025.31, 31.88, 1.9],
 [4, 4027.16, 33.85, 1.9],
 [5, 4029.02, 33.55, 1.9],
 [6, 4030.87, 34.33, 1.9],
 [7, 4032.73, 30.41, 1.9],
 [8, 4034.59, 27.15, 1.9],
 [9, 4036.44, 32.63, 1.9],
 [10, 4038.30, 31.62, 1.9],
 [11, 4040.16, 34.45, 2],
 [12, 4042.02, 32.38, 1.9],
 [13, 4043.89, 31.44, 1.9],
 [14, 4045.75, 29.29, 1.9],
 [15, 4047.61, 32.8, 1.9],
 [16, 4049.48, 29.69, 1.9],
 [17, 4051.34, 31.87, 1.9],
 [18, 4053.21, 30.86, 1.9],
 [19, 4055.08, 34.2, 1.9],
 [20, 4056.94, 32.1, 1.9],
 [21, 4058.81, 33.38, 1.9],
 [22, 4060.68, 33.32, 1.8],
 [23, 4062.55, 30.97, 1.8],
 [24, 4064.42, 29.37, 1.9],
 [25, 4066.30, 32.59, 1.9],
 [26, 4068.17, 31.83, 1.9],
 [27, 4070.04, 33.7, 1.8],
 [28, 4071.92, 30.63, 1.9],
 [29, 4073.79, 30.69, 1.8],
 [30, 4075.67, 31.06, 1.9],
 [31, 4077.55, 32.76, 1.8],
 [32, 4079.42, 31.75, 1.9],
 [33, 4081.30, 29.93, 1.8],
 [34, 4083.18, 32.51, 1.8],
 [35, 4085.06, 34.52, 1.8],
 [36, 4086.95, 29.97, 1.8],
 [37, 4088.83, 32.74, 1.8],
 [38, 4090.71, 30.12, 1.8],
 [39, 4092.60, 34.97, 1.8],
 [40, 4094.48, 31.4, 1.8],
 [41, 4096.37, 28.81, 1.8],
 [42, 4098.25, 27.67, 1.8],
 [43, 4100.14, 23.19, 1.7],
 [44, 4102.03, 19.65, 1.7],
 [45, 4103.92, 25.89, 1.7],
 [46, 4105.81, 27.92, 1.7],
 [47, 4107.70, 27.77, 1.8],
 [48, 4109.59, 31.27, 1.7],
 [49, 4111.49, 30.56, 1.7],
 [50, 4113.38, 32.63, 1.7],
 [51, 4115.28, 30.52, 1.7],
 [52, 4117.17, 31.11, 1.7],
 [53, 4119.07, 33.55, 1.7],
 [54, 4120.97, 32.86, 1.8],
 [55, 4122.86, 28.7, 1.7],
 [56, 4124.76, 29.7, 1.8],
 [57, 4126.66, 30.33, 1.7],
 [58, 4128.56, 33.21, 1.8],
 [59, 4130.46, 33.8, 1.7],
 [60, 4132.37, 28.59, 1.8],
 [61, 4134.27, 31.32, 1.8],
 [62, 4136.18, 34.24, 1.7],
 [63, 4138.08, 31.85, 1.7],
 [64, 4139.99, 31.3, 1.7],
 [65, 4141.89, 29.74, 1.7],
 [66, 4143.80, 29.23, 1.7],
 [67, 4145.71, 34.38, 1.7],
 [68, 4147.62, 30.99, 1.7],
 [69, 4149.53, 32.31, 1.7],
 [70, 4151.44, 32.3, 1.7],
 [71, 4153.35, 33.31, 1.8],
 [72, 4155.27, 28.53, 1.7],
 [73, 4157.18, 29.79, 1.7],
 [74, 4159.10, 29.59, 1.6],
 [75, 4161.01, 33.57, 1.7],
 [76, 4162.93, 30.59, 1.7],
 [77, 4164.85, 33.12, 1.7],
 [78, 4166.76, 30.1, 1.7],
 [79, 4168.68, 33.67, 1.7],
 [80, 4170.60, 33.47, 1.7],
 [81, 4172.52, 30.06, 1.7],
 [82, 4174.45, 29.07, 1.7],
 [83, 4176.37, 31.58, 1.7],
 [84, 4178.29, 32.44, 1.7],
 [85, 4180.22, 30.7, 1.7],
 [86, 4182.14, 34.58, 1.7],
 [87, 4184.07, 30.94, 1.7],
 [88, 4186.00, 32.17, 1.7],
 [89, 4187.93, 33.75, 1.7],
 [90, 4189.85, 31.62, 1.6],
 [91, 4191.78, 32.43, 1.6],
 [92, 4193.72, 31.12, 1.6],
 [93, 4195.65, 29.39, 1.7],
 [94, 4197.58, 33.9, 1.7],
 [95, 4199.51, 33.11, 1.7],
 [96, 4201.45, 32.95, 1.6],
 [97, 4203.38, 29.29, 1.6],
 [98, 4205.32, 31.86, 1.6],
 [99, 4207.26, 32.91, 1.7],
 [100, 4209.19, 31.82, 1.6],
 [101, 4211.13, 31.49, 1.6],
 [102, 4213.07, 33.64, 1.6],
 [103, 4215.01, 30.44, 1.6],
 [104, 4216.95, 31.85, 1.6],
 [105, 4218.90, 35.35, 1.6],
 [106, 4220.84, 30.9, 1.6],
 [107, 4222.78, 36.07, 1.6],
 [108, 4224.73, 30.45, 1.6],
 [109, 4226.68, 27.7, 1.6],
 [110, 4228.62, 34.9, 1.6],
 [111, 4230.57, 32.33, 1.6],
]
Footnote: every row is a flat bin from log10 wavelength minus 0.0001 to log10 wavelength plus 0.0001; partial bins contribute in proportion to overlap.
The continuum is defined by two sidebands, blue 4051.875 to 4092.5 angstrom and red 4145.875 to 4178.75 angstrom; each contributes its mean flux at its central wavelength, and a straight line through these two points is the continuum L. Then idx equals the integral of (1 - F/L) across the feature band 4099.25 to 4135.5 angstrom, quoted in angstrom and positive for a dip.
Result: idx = 2.3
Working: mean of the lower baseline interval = 31.9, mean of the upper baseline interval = 31.5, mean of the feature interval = 29.7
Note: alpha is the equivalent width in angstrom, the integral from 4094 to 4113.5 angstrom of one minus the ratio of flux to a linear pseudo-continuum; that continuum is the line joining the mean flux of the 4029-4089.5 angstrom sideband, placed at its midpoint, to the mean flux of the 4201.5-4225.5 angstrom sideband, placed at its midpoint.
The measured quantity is 2.6 angstrom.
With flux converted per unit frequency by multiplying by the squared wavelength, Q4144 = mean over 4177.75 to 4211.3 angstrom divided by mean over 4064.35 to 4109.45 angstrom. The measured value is 1.1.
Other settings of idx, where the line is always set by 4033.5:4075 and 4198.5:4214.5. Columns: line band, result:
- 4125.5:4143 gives 0.2 angstrom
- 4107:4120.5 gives 0.3 angstrom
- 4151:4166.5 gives 0.3 angstrom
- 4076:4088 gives 0.0 angstrom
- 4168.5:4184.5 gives 0.1 angstrom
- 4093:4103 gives 1.6 angstrom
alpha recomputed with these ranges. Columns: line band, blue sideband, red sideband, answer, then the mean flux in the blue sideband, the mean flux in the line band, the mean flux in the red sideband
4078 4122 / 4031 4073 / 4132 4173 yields 2.1 angstrom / 31.7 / 30.1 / 31.5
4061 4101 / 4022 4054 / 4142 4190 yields 0.9 angstrom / 31.8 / 31.1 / 31.6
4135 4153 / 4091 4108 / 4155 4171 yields -0.9 angstrom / 27.6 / 31.9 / 31.4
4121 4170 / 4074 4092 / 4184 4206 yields 0.6 angstrom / 31.7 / 31.4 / 31.9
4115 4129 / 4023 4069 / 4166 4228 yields 0.3 angstrom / 31.9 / 31.2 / 31.9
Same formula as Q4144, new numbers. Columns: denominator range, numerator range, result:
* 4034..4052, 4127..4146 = 1.05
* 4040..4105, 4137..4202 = 1.08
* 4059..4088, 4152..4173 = 1.04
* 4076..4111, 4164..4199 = 1.12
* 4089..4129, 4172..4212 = 1.12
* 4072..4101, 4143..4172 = 1.06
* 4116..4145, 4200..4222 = 1.07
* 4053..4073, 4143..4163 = 1.02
